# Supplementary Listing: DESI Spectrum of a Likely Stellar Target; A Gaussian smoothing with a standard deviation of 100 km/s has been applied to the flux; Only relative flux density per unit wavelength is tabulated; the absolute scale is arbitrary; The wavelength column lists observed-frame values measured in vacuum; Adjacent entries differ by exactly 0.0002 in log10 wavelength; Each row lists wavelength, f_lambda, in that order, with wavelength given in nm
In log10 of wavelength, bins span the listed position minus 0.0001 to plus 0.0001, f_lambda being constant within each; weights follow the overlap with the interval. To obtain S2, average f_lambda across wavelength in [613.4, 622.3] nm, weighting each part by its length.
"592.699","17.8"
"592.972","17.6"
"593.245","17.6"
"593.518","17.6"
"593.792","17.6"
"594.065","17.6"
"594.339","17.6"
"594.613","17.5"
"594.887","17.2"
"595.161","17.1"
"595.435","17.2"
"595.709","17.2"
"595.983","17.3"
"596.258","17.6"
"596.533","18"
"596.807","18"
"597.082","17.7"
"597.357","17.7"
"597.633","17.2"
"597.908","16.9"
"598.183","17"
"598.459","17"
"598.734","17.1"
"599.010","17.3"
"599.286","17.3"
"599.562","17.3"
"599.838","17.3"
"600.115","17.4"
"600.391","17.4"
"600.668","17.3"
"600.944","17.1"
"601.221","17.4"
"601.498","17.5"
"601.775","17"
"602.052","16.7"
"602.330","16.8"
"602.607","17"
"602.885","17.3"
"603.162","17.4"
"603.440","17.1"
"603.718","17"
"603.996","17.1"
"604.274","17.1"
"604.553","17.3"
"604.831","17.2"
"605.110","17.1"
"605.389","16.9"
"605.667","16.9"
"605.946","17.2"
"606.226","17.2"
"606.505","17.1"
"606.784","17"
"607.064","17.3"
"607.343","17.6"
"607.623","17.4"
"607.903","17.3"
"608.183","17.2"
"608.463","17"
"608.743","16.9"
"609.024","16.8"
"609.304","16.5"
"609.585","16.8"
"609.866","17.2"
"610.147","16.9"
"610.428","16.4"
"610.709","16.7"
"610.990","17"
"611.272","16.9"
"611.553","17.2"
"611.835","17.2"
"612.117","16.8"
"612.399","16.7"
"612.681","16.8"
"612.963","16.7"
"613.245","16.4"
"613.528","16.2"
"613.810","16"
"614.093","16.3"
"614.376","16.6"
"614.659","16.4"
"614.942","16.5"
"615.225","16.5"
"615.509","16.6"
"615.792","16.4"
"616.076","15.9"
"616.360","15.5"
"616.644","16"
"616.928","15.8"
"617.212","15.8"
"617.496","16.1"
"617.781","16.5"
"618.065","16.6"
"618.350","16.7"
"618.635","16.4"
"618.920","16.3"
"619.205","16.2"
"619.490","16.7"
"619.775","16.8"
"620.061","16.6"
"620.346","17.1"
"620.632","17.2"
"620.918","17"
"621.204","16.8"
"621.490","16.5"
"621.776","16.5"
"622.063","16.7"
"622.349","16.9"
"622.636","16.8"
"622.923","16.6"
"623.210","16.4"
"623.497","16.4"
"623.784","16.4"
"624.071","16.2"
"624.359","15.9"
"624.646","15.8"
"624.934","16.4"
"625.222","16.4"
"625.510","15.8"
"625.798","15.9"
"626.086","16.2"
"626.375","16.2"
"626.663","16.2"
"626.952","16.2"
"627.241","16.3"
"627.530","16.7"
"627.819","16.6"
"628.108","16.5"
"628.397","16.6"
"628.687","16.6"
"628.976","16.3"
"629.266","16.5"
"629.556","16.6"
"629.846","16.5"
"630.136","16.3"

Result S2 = 16.4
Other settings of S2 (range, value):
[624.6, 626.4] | 16.1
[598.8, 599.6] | 17.3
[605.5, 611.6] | 17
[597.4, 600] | 17.2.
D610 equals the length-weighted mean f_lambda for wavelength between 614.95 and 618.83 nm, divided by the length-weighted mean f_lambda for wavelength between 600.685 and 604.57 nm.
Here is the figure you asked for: 0.9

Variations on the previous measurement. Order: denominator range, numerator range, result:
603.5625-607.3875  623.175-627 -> 0.94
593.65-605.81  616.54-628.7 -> 0.95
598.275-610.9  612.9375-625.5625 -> 0.96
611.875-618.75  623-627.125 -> 0.99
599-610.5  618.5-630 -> 0.96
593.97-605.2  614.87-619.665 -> 0.94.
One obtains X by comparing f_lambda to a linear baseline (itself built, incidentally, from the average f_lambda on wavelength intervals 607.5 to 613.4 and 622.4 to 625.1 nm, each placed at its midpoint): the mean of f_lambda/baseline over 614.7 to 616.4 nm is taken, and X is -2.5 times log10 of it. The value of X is 0.03 mag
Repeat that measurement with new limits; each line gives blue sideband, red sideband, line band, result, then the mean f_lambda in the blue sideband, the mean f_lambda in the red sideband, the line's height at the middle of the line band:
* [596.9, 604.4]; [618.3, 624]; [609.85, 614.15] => 0.012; 17.2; 16.6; 16.9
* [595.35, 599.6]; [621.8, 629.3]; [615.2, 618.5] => 0.032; 17.4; 16.4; 16.7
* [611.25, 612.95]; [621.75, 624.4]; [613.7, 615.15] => 0.030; 16.9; 16.5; 16.8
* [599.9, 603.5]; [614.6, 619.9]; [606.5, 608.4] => -0.027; 17.2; 16.3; 16.9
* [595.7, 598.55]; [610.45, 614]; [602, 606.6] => 0.000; 17.4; 16.7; 17.1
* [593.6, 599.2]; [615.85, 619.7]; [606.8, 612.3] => -0.022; 17.4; 16.2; 16.7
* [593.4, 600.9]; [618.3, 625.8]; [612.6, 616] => 0.022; 17.4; 16.5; 16.8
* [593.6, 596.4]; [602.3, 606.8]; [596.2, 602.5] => -0.002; 17.4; 17.1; 17.3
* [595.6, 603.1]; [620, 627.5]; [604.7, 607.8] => -0.008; 17.3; 16.4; 17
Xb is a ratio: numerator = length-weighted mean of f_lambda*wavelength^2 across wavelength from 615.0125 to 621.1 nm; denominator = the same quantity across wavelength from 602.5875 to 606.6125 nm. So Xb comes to 1.00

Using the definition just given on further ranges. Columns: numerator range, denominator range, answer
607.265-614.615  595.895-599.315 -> 1.01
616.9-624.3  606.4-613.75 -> 1.01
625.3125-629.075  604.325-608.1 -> 1.02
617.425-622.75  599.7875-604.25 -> 1.03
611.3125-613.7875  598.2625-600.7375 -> 1.01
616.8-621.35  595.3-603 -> 1.02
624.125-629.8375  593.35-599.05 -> 1.04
